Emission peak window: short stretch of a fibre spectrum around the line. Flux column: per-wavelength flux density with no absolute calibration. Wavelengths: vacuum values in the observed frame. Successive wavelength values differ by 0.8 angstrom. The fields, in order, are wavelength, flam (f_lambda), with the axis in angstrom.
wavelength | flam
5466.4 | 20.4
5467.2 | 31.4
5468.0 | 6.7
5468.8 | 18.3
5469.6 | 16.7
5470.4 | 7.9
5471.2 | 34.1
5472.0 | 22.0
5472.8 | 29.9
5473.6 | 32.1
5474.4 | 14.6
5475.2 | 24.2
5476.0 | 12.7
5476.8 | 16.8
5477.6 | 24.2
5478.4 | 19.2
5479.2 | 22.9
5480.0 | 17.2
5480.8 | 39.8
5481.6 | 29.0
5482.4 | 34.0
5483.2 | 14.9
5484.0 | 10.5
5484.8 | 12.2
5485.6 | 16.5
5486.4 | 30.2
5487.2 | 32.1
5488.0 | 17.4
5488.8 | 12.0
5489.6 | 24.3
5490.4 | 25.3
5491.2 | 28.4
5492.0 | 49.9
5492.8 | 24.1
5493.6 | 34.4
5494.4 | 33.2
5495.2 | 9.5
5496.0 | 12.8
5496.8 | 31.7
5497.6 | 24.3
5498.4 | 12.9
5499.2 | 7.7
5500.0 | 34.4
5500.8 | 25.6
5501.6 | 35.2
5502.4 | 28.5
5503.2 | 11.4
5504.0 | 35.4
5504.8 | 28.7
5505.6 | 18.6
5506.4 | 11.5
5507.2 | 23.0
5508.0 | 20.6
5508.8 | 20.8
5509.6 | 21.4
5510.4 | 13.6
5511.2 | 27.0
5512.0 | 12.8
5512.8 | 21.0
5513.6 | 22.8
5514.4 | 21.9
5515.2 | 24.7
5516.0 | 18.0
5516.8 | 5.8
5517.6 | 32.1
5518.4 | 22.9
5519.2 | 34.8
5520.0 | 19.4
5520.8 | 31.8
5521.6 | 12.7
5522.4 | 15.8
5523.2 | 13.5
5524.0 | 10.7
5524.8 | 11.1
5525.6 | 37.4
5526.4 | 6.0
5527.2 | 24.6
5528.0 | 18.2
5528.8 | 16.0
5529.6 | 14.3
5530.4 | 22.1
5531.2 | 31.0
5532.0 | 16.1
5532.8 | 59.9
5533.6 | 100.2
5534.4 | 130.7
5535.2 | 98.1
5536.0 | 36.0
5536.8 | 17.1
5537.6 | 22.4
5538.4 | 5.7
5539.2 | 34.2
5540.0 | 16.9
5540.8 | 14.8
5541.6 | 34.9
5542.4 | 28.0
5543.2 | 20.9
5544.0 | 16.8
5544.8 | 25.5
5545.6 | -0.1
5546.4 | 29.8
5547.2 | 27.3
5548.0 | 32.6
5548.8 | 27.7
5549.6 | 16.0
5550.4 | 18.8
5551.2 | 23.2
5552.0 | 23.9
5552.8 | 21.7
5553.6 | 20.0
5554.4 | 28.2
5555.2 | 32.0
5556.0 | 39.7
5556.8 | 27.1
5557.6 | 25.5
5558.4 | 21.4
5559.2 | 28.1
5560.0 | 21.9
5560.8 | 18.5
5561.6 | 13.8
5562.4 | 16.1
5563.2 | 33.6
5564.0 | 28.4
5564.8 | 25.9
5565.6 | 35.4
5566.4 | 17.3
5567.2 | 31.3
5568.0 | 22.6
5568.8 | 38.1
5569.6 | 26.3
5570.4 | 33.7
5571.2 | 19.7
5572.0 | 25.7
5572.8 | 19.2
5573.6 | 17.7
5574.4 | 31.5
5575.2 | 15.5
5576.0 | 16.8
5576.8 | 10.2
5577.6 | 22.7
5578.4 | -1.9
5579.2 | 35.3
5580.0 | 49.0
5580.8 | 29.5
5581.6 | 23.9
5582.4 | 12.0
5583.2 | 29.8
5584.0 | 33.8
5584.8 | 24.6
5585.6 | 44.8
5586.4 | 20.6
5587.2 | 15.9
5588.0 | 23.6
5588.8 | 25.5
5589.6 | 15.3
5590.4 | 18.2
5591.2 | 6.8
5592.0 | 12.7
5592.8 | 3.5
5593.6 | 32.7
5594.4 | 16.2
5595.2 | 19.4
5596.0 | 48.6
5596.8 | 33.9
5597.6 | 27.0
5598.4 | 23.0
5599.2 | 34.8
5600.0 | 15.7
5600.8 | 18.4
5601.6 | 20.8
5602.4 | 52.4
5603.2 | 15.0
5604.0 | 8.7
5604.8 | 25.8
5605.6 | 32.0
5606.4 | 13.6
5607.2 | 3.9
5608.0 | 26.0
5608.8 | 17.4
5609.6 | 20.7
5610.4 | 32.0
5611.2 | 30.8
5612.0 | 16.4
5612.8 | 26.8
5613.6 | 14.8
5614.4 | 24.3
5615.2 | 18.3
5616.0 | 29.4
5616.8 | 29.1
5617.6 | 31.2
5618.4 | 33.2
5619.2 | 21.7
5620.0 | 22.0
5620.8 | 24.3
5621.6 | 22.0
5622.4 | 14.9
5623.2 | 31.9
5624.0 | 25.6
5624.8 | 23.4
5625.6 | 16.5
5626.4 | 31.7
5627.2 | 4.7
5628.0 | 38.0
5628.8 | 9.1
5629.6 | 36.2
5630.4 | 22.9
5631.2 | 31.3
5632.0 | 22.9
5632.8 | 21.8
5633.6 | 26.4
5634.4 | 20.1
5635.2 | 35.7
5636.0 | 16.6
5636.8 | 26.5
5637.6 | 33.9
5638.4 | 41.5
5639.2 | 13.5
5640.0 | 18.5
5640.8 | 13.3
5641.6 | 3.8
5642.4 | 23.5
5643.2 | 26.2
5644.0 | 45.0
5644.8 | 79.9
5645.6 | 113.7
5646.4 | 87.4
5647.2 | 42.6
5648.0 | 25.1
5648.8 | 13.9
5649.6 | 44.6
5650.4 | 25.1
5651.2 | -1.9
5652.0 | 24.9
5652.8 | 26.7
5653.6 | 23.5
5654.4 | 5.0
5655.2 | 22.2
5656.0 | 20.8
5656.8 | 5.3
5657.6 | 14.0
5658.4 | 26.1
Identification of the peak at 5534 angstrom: Hbeta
